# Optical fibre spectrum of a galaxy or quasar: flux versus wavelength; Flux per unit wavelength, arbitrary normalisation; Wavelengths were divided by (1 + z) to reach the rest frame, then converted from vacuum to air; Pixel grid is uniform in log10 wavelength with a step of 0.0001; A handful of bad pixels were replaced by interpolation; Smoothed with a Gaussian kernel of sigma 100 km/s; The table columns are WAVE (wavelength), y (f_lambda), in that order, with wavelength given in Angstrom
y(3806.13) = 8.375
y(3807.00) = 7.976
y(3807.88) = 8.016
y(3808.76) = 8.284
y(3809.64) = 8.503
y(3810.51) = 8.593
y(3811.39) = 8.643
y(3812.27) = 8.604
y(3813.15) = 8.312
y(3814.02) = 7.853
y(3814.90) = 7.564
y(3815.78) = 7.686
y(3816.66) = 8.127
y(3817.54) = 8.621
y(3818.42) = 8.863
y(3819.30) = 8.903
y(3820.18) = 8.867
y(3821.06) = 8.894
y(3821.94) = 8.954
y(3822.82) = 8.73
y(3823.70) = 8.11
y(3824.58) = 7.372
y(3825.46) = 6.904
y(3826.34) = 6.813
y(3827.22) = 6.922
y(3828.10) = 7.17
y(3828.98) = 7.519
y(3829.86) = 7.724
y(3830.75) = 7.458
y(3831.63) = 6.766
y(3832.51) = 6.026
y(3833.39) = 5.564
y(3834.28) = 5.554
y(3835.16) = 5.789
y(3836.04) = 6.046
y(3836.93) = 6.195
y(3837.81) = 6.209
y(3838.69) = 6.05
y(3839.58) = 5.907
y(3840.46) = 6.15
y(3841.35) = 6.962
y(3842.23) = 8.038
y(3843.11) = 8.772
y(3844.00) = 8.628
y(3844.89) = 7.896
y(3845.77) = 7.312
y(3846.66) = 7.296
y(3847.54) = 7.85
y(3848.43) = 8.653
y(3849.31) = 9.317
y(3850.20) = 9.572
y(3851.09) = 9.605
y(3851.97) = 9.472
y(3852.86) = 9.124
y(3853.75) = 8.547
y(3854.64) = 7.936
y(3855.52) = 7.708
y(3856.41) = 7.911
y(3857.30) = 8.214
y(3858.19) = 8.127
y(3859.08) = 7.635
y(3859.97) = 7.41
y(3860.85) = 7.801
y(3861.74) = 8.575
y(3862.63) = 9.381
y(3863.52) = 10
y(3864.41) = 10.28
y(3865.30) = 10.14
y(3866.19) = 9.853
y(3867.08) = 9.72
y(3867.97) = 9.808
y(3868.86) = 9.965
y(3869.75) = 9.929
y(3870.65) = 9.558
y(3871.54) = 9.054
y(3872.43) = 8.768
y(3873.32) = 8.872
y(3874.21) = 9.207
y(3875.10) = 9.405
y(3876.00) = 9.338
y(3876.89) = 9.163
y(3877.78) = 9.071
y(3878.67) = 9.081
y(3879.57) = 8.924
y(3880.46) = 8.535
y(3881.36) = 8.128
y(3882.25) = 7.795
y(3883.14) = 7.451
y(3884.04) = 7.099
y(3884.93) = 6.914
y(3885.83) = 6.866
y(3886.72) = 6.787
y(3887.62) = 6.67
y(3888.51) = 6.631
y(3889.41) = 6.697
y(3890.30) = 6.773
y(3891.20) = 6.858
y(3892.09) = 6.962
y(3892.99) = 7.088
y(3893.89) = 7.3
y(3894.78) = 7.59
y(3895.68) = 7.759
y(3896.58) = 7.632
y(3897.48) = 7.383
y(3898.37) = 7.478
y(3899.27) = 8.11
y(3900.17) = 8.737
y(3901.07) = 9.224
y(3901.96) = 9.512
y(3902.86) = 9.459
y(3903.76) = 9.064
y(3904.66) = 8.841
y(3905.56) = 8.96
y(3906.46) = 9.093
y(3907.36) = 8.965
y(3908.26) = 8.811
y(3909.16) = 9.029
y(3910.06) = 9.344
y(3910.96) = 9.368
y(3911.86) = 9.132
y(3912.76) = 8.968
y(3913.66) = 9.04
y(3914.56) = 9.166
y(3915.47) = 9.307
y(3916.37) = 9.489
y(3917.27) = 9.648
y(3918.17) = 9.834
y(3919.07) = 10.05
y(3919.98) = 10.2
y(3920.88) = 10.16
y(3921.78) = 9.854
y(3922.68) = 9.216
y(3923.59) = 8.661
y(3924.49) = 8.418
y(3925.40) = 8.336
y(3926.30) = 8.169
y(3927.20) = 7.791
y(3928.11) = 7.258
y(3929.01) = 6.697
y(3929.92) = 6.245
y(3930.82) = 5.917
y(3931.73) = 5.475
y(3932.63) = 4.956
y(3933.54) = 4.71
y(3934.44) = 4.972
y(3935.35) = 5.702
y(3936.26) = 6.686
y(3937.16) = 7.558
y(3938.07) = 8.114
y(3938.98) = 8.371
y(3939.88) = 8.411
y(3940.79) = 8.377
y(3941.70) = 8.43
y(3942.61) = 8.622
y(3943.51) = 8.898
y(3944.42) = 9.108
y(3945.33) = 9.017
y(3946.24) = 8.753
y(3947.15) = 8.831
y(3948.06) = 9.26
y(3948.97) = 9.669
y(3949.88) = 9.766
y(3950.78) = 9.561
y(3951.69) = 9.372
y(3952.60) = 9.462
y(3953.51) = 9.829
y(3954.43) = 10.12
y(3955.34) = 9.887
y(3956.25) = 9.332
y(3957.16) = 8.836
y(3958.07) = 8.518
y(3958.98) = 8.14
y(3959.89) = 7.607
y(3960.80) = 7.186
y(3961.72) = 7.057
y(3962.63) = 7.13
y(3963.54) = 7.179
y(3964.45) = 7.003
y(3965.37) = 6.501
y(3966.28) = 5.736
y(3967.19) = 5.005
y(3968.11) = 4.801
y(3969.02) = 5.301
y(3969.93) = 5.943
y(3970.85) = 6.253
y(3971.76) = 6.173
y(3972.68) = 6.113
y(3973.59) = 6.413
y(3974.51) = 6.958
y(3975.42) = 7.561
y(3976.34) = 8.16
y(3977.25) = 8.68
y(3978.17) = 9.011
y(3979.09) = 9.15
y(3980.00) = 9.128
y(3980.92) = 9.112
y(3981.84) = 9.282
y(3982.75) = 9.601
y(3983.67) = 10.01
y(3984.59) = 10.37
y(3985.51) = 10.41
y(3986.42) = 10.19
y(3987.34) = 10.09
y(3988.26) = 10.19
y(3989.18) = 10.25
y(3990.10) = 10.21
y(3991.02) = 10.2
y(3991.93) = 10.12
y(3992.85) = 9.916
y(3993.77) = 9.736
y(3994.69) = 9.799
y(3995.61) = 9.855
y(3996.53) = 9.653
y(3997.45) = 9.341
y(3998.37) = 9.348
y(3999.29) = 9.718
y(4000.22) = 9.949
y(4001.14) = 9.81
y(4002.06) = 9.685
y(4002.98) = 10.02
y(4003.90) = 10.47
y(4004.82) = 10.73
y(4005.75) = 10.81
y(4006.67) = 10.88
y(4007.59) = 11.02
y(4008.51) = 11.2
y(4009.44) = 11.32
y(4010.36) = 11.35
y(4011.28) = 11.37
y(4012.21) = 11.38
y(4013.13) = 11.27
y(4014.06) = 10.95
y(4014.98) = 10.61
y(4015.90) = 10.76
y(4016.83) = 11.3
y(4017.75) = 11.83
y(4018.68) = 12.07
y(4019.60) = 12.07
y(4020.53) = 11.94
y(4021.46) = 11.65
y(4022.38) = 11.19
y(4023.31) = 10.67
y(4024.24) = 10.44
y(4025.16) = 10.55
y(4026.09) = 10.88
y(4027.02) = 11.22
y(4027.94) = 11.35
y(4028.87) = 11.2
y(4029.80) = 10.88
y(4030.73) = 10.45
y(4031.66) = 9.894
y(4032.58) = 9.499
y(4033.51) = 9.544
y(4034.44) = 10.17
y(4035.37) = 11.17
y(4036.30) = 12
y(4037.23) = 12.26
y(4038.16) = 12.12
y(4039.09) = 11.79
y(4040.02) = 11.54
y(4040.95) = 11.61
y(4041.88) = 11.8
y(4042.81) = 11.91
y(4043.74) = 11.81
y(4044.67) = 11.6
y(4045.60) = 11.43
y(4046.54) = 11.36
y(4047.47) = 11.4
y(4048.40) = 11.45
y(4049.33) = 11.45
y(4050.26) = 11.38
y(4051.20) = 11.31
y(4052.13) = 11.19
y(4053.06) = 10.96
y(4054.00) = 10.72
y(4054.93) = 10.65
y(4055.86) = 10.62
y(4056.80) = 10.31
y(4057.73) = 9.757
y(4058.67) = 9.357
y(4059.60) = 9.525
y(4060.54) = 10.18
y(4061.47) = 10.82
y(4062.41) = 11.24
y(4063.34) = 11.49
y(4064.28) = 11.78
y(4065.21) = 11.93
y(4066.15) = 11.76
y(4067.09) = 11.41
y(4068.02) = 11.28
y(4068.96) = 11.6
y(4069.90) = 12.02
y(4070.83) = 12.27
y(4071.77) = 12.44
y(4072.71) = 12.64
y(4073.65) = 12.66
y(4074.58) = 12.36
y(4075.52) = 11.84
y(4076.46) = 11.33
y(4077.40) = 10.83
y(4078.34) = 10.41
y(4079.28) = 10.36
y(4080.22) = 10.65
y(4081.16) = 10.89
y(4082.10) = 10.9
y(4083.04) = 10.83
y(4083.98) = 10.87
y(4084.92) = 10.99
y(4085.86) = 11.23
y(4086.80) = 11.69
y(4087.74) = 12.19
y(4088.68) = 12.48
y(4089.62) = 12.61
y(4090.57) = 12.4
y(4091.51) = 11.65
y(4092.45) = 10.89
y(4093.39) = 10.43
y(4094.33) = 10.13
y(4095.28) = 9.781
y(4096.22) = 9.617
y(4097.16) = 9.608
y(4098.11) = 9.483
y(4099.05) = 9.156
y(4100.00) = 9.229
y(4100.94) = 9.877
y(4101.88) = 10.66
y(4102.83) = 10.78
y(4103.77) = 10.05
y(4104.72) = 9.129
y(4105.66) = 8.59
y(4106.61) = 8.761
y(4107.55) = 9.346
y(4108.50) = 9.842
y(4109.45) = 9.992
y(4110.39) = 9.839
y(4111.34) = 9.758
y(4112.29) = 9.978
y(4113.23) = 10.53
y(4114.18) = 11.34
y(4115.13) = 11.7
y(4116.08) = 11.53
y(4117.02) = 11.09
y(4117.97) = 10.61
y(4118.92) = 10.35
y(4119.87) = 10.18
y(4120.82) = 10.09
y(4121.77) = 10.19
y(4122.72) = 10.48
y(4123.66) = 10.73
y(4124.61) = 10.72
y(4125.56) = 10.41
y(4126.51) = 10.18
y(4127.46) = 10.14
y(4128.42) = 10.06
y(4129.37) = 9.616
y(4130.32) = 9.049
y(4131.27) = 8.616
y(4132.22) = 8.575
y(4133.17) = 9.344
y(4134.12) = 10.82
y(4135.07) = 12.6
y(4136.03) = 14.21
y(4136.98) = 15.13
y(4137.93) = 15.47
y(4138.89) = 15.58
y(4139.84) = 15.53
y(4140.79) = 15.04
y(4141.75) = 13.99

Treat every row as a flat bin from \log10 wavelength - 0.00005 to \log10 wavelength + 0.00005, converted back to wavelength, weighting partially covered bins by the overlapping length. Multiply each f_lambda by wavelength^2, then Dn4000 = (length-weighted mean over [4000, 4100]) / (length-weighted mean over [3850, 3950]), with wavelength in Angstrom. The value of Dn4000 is 1.4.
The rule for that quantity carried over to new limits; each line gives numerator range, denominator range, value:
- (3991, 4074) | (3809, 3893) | 1.50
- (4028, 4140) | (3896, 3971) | 1.44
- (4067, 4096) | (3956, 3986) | 1.57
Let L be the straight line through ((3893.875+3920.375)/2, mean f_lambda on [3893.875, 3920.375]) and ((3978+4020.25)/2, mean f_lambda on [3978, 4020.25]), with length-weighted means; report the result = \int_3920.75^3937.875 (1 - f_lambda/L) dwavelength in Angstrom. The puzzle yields 3.9 Angstrom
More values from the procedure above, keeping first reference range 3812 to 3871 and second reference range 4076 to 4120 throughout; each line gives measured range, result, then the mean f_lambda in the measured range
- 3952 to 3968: 2.31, 7.85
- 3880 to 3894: 2.19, 7.16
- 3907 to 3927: -1.01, 9.22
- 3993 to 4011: -1.23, 10.3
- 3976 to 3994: -0.51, 9.7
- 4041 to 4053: -1.75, 11.5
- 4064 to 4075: -1.90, 12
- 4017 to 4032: -2.05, 11.2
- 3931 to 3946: 2.76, 7.33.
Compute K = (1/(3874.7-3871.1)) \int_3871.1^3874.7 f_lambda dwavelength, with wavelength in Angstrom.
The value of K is 9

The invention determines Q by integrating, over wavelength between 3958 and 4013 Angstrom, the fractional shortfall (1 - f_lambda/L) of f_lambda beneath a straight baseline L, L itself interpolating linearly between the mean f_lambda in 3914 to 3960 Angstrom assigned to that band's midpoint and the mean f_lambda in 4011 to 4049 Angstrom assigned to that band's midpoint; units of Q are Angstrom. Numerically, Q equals 5.6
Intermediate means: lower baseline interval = 8.42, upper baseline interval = 11.2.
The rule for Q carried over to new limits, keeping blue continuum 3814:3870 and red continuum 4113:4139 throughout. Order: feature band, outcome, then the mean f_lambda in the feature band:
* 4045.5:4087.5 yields -3.4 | 11.2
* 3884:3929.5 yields 1.7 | 8.37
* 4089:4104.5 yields 0.4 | 10.4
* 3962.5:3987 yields 4.5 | 7.7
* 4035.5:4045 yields -1.6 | 11.8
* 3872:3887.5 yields 0.2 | 8.28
